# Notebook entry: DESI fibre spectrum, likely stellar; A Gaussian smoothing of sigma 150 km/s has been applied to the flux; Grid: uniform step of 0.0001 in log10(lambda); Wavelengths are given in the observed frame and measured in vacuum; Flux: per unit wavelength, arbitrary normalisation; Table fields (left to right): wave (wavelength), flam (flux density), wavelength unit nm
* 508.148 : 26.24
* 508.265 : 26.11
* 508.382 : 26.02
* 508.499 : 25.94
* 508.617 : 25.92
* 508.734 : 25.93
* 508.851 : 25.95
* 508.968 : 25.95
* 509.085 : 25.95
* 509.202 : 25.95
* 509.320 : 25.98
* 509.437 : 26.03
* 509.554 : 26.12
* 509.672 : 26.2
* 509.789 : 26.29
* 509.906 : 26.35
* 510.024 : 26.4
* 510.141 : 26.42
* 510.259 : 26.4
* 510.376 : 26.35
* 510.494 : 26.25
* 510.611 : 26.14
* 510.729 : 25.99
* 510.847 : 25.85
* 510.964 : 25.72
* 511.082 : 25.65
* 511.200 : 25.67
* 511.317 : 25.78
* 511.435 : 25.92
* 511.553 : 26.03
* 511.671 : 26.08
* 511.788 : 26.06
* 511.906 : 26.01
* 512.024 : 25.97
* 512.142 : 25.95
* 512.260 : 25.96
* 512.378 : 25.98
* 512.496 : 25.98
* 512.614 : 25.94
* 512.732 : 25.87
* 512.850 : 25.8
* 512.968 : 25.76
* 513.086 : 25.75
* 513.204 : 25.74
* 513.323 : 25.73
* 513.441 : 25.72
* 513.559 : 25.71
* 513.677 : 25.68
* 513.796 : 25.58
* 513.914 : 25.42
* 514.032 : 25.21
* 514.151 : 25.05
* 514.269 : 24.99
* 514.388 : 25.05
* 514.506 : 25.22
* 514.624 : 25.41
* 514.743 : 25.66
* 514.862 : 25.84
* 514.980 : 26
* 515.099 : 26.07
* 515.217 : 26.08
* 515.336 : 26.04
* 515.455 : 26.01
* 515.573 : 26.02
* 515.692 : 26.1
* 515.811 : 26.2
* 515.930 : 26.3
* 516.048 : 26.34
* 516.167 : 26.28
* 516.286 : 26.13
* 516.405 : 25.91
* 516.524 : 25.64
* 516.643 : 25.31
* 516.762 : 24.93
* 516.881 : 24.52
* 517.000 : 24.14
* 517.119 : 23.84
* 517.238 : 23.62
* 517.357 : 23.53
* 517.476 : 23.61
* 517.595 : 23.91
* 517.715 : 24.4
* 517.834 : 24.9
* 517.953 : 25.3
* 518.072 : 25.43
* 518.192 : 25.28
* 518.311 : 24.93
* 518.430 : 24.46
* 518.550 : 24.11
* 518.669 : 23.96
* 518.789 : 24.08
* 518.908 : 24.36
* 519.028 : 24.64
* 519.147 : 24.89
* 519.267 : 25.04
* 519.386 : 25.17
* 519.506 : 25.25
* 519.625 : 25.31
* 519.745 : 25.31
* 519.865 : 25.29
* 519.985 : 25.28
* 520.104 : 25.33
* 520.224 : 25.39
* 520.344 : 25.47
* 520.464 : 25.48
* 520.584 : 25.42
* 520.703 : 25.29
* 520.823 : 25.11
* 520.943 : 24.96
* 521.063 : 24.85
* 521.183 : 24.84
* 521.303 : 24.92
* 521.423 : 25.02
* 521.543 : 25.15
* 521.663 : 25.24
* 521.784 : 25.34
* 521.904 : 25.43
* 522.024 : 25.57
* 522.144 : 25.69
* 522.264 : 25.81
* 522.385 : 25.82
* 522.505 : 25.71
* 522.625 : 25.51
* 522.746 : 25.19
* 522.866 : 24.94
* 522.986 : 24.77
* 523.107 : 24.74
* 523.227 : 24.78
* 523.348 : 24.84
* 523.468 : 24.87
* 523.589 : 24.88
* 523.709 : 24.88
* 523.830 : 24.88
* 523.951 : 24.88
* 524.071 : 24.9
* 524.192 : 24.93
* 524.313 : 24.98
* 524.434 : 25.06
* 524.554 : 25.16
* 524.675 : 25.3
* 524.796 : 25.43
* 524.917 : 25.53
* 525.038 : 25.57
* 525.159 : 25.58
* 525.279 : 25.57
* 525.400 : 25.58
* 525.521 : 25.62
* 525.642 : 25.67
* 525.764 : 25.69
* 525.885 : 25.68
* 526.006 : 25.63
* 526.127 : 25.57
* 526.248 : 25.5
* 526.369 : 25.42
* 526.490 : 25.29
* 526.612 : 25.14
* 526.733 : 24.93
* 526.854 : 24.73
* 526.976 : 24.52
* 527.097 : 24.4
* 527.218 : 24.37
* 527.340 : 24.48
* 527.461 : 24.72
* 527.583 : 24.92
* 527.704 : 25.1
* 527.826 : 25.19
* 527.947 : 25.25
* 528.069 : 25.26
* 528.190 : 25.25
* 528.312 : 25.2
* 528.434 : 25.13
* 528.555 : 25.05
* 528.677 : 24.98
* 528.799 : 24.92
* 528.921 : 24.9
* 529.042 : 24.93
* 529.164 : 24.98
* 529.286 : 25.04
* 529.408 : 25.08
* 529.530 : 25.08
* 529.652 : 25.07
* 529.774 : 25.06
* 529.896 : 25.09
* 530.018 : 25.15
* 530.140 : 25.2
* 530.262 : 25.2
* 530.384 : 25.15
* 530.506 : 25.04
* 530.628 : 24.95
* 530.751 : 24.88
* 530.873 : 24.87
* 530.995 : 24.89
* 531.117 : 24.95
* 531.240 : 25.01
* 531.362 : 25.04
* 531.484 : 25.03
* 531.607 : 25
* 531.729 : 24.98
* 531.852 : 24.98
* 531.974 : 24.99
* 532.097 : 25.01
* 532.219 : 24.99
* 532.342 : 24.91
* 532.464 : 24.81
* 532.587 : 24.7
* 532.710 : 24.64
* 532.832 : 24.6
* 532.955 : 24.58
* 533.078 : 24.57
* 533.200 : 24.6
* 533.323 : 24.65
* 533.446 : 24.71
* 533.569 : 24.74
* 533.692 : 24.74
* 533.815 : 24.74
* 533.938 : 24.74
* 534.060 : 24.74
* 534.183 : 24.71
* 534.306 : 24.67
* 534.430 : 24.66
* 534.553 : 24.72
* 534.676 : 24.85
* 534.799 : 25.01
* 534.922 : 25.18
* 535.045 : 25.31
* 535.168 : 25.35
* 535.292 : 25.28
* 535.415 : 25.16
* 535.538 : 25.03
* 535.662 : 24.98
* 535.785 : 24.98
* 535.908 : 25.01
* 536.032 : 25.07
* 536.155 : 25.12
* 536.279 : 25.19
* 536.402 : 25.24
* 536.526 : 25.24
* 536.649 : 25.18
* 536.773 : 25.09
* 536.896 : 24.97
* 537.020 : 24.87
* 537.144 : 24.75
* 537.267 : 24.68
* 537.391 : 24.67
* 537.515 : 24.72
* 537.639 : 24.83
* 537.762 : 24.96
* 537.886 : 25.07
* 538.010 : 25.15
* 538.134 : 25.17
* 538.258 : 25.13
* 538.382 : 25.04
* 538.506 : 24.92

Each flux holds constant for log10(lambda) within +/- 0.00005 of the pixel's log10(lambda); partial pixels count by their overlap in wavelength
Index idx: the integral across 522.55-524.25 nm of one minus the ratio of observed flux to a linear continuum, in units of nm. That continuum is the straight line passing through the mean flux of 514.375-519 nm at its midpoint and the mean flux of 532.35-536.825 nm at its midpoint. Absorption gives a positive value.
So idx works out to 0.01 nm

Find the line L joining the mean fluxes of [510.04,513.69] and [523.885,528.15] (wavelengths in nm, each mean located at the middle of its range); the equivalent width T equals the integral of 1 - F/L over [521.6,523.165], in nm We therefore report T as 0.00 nm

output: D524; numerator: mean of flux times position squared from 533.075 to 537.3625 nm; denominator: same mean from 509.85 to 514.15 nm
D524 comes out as 1.1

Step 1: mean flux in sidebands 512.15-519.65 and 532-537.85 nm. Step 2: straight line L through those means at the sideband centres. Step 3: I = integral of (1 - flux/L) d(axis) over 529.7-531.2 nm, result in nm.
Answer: 0.00 nm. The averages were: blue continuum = 25.3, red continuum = 24.9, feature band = 25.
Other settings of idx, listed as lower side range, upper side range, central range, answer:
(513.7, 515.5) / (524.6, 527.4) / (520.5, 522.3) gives 0.01 nm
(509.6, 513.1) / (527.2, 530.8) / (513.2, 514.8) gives 0.03 nm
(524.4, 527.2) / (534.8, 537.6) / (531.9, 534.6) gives 0.04 nm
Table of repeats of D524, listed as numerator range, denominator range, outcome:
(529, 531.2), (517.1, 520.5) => 1.06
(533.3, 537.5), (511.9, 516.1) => 1.05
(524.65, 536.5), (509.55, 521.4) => 1.04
